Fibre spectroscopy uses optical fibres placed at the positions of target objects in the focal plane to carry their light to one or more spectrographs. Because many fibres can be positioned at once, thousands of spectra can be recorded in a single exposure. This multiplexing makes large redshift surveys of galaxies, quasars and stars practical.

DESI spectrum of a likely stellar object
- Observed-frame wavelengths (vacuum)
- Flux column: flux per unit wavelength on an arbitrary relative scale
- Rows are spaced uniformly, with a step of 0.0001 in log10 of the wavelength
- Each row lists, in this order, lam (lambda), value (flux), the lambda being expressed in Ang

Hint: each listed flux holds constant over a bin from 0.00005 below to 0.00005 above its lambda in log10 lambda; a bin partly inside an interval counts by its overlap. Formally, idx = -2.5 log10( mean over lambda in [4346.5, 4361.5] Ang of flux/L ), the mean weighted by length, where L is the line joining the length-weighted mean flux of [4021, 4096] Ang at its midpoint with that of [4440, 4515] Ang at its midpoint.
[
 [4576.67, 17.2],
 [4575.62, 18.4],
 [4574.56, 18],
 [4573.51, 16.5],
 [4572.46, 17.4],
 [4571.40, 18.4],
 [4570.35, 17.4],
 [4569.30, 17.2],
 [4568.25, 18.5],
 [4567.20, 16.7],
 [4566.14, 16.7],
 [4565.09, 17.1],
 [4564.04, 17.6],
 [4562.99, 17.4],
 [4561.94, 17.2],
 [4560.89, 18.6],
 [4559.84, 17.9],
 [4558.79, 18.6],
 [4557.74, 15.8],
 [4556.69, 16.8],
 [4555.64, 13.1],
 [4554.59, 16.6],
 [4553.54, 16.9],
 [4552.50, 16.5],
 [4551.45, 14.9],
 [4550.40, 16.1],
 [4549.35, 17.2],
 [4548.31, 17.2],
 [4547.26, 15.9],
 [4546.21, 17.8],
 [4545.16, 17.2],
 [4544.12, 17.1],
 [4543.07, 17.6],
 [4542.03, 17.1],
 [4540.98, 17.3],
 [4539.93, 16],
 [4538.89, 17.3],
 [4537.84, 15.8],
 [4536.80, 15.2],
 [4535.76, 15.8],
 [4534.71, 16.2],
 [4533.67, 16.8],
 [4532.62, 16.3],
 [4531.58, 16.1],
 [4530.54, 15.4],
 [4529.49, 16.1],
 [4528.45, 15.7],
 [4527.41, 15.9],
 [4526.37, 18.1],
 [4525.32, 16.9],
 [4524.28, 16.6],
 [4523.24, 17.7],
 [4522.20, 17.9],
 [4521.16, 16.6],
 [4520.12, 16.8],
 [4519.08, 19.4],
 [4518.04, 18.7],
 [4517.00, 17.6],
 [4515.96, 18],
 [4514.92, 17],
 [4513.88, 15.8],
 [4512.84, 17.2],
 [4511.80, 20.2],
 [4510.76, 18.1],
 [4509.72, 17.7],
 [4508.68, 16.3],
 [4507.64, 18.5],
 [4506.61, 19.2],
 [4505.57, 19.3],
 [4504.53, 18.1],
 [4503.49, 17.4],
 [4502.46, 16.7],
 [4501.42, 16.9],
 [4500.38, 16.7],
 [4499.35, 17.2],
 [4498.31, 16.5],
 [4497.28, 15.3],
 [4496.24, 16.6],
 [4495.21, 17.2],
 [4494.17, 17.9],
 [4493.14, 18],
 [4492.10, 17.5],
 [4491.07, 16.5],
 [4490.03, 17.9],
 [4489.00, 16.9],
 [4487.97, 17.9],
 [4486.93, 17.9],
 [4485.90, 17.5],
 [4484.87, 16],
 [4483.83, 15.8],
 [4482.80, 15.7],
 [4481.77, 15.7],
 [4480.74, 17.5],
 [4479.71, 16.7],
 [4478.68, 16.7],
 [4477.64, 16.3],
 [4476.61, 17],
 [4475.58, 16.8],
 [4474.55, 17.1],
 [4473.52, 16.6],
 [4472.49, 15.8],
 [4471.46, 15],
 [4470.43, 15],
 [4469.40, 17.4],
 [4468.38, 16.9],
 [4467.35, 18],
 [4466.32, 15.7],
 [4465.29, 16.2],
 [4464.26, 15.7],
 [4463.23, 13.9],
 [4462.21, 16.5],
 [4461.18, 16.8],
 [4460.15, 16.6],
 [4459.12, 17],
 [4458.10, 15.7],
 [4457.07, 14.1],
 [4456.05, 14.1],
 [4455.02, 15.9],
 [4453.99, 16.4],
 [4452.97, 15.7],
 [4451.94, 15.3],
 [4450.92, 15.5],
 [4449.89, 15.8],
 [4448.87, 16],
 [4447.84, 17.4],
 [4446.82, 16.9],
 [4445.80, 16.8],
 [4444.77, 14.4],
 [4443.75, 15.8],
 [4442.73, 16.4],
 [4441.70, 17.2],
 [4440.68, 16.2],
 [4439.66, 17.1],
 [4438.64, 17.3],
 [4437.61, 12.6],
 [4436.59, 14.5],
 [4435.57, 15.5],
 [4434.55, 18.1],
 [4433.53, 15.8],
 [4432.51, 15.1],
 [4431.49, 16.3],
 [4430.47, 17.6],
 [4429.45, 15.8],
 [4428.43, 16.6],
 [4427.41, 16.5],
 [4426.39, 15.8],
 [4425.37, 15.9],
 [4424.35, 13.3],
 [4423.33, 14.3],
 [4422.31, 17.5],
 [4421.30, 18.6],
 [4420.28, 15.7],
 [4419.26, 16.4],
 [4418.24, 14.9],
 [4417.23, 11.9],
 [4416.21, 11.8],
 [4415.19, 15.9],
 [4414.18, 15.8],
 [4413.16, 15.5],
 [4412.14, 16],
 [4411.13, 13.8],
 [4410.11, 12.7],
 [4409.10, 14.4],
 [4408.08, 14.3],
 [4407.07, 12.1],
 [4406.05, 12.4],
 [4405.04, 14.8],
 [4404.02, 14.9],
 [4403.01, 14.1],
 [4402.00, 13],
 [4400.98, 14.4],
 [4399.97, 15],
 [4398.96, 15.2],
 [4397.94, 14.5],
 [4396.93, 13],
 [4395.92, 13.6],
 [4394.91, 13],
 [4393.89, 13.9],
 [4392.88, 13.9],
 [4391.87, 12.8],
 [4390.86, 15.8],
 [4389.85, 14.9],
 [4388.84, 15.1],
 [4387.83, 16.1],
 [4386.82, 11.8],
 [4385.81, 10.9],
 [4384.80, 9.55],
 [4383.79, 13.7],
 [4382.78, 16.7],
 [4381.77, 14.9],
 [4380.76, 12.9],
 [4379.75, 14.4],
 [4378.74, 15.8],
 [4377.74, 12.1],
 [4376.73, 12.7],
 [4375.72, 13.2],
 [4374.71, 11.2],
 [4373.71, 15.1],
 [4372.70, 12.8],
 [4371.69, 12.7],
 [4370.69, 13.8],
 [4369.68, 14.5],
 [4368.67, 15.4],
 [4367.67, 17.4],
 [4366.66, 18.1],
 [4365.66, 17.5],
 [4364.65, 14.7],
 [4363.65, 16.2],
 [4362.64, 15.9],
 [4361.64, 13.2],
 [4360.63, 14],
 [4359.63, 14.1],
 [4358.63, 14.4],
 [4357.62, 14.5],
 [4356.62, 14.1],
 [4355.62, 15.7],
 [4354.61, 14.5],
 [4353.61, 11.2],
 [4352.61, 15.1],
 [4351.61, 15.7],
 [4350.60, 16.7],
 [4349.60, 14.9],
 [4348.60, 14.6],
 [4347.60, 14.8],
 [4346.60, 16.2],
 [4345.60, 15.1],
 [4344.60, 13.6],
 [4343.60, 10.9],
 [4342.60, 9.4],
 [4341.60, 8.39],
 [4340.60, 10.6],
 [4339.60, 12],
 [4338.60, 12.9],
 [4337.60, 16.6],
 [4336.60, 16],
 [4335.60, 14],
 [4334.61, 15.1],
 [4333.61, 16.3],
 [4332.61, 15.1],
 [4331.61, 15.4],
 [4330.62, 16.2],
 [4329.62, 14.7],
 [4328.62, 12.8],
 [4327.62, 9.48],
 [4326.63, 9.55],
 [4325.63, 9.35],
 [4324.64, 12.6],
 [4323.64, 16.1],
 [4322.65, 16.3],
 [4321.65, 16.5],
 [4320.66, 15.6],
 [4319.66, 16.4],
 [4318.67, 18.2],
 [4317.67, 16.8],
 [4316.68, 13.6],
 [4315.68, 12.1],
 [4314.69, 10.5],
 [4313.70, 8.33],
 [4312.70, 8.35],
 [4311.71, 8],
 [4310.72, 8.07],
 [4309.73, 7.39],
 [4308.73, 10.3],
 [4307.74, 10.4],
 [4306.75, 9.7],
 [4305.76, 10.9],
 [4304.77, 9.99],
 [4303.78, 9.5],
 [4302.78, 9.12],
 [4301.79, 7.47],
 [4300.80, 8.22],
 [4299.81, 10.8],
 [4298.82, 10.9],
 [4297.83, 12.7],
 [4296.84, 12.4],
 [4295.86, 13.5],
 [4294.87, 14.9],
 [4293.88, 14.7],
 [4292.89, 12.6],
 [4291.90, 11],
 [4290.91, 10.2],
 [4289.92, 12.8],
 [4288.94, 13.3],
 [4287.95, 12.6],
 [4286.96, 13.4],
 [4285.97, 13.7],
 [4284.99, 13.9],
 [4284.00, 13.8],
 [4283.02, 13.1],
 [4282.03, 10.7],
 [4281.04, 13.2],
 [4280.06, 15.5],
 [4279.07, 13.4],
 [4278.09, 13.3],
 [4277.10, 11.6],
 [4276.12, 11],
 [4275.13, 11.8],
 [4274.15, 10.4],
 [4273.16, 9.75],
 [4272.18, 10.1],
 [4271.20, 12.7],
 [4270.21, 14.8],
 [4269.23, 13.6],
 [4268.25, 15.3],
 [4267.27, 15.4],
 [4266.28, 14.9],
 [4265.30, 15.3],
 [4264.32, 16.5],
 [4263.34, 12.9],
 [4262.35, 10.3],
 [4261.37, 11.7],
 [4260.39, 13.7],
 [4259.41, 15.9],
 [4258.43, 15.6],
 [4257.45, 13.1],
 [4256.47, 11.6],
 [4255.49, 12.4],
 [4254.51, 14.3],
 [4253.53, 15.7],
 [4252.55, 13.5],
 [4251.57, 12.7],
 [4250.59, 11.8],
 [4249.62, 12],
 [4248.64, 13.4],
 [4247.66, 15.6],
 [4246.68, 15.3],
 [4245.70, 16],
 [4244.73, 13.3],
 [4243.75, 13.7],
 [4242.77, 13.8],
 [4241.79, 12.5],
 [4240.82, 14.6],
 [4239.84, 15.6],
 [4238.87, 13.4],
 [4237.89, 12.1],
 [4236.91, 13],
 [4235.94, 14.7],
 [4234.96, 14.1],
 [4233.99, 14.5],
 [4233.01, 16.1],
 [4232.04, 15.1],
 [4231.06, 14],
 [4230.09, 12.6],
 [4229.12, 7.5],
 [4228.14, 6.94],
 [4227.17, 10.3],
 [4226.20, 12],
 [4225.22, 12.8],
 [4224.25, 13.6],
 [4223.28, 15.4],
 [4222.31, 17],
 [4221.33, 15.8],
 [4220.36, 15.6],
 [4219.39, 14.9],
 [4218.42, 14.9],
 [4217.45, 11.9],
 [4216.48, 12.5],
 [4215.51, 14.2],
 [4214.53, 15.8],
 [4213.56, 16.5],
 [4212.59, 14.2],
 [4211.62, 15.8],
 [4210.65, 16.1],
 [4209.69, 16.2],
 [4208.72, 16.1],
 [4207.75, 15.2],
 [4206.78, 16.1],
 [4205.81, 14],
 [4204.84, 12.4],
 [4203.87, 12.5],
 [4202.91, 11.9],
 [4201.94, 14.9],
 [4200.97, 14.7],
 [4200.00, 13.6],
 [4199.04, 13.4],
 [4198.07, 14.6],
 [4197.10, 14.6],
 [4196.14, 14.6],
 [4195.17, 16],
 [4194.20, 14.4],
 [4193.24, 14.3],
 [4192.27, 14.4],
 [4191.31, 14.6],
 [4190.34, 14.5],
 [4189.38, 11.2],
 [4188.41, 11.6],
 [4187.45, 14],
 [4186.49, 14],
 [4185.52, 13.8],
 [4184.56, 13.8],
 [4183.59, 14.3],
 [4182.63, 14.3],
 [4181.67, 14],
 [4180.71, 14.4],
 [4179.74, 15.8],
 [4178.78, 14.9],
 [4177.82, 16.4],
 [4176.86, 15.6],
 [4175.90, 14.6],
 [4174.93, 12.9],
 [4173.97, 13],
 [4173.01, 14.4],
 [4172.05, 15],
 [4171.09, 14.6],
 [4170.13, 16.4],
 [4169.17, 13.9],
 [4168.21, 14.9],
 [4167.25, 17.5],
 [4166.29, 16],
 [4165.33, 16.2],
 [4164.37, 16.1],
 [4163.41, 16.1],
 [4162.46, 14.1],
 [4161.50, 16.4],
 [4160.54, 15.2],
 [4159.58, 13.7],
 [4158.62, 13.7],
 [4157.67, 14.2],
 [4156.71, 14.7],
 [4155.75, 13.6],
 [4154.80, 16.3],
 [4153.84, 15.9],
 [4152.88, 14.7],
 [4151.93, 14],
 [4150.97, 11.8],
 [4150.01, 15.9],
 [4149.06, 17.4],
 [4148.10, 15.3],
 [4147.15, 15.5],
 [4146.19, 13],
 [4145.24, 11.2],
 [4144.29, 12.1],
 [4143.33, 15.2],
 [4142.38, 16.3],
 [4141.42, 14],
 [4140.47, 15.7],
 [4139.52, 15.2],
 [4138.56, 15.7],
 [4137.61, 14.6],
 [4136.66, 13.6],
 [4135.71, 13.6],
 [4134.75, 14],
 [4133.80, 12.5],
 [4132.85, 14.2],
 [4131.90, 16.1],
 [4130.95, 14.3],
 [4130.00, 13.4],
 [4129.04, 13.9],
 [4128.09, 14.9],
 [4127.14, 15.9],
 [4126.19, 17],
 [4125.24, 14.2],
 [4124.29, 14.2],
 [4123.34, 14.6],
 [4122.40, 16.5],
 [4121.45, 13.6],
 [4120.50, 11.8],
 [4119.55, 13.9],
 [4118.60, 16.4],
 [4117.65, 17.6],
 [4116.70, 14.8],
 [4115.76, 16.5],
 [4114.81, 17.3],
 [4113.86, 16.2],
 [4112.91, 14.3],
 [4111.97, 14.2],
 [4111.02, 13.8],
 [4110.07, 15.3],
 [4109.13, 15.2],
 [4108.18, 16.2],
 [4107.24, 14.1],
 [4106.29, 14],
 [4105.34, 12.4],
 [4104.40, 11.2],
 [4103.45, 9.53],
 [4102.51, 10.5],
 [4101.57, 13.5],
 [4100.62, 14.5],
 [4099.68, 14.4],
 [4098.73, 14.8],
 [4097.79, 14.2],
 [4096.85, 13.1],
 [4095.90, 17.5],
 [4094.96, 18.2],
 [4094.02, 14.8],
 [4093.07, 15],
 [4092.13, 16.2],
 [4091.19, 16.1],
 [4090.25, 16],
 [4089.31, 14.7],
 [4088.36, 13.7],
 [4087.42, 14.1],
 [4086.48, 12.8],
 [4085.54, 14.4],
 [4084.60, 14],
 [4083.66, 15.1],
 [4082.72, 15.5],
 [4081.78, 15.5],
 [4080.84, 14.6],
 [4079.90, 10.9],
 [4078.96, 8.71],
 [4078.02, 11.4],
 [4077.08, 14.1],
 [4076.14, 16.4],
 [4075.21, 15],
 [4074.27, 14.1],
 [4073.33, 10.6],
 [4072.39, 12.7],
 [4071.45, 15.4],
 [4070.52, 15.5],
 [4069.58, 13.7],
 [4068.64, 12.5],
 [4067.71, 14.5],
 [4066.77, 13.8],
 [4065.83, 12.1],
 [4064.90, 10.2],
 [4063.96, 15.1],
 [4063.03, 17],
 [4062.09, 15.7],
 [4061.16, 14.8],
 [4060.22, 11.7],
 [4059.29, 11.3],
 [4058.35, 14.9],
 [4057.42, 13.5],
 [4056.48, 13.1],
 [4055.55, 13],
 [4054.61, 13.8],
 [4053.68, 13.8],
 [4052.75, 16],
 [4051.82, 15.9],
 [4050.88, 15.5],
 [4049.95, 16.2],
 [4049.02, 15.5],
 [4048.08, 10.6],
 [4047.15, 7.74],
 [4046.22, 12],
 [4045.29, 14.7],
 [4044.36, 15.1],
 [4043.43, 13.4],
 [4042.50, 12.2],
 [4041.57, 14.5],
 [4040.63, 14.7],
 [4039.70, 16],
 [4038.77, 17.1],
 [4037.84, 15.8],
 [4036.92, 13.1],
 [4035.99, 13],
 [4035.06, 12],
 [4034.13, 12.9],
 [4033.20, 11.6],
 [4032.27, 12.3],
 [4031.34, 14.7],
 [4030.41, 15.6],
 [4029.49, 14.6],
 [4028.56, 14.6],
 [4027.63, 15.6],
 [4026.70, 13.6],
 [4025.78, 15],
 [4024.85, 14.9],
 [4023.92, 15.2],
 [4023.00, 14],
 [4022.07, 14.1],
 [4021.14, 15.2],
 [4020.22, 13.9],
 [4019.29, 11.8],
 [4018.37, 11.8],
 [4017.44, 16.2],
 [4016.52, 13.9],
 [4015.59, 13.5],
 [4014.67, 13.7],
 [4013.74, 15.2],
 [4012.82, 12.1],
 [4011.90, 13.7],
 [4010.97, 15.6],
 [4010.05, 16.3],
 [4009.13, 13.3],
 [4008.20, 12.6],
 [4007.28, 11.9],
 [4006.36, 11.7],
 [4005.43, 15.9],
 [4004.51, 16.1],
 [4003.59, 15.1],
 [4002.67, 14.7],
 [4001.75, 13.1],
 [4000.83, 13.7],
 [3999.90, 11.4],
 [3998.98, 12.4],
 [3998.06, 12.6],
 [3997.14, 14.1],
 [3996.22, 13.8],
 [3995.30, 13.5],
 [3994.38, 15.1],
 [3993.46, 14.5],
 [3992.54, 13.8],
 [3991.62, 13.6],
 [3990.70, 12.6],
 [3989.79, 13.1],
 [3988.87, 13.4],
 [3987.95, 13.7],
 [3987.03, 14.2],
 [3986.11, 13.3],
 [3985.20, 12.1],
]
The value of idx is 0.09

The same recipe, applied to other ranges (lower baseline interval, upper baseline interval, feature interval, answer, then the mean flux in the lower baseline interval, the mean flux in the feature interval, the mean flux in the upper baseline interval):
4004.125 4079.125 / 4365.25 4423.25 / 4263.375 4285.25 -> 0.08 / 13.9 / 13.2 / 14.3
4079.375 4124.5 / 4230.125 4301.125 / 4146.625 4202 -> -0.05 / 14.5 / 14.7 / 13.3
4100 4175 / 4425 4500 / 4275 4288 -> 0.18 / 14.6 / 13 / 16.3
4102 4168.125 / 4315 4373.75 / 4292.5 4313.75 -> 0.35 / 14.6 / 10.4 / 14.3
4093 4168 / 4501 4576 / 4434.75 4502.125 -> 0.02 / 14.7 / 16.3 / 17.1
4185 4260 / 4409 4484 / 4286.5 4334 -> 0.20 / 13.9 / 12.2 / 15.9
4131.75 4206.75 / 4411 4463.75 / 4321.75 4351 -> 0.12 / 14.5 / 13.7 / 15.8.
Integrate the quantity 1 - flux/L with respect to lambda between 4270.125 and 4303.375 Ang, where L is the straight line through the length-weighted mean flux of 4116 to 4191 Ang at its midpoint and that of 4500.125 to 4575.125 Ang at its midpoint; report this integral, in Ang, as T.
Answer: 7.2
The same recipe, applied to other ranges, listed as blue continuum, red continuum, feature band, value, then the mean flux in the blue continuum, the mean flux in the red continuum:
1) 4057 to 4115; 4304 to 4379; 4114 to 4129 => -1.37 Ang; 14.1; 13.5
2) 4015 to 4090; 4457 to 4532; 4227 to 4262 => 4.12 Ang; 13.9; 16.9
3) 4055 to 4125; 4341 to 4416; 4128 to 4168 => -1.55 Ang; 14.2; 14.1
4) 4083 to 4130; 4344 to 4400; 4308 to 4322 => 2.25 Ang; 14.6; 14.3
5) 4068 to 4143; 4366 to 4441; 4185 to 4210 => 0.59 Ang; 14.4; 14.6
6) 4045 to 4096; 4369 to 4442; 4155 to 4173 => -1.23 Ang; 14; 14.6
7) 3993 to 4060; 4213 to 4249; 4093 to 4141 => -2.43 Ang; 13.9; 13.8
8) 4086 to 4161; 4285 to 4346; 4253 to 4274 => -0.95 Ang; 14.6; 12.4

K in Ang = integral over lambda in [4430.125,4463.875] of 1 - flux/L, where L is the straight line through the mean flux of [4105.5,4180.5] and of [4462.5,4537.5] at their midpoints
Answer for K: 1.3 Ang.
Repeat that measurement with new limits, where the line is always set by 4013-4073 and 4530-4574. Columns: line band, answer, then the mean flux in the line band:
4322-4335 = 1.5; 13.8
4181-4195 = 0.8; 13.9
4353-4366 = 0.9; 14.6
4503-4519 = -1.4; 18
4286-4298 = 1.9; 12.9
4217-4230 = 1.7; 13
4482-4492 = -0.3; 16.9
